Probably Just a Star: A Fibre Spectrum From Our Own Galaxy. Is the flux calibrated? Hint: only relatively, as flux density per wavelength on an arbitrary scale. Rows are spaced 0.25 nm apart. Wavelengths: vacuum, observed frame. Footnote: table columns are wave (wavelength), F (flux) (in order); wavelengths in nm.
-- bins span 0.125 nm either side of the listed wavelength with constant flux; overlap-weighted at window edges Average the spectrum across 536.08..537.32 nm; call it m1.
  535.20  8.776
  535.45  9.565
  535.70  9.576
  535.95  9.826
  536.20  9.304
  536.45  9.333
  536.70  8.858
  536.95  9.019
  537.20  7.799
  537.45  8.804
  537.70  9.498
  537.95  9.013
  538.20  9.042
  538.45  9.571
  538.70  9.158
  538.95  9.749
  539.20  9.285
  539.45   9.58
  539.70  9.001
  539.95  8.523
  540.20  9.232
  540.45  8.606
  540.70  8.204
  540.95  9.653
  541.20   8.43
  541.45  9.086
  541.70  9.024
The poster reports 8.87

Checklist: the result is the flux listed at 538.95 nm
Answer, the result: 9.749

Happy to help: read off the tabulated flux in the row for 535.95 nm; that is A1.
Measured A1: 9.826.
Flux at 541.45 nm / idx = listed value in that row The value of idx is 9.086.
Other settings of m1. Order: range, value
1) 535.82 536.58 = 9.48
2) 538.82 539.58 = 9.53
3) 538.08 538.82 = 9.26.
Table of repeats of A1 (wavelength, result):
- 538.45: 9.571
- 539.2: 9.285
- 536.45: 9.333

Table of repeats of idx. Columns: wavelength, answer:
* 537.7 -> 9.498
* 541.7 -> 9.024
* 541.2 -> 8.43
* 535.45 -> 9.565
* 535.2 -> 8.776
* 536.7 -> 8.858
